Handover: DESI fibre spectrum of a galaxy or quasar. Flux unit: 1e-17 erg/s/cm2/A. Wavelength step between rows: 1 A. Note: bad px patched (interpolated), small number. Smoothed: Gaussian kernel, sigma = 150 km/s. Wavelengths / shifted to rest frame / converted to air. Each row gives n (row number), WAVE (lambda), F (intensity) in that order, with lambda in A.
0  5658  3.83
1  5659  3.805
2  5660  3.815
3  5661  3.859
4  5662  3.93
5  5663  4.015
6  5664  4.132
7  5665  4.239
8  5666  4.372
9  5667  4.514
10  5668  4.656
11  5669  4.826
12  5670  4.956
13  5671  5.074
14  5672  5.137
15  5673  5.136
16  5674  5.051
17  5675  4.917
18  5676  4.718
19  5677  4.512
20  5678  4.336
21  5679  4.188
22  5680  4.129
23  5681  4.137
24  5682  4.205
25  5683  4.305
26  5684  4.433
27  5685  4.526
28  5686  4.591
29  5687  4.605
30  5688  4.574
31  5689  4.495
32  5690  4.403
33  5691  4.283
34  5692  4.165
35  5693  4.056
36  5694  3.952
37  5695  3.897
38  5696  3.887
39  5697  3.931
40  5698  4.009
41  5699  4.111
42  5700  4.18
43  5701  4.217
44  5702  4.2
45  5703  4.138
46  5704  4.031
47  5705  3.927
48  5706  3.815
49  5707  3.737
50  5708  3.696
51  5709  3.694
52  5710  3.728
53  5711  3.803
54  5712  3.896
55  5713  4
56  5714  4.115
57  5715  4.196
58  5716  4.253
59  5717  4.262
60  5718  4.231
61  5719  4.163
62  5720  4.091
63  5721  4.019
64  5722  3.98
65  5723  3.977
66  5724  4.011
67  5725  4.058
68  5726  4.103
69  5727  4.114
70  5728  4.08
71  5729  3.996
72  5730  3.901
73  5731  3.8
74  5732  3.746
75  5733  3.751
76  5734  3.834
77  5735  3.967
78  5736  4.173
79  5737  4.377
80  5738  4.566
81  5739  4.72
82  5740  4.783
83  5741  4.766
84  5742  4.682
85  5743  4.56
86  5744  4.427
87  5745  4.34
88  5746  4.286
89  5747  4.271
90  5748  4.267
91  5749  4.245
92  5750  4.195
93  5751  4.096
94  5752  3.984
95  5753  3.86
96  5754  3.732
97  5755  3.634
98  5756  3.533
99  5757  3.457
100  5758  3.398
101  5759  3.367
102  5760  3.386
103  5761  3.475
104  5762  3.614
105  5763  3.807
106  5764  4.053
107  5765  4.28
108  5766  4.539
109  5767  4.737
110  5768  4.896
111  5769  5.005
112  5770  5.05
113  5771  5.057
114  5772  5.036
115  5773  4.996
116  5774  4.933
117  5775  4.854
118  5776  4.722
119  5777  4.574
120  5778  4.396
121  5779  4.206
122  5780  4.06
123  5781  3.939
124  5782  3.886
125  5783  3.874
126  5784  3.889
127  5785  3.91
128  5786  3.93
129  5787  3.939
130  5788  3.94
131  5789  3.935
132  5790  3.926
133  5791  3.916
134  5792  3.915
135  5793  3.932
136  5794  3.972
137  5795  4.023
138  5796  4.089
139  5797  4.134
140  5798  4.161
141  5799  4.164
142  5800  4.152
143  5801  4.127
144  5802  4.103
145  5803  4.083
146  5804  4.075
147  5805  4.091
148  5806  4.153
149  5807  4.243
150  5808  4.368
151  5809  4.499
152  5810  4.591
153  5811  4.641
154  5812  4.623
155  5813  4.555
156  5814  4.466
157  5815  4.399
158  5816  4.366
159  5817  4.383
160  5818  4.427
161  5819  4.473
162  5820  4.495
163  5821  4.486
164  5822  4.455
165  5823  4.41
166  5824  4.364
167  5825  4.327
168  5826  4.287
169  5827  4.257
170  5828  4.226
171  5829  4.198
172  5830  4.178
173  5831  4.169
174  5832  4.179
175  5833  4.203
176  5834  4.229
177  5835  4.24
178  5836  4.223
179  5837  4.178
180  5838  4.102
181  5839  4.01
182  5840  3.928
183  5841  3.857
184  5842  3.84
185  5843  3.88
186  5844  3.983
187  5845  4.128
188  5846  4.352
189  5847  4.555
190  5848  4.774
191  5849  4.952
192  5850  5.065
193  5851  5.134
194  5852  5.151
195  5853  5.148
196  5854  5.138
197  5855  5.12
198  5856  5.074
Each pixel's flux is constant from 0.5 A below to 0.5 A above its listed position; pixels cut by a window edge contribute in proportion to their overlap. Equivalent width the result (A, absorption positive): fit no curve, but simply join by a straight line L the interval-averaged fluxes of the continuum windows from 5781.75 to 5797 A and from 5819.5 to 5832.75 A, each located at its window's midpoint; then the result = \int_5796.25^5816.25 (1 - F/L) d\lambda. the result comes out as -0.9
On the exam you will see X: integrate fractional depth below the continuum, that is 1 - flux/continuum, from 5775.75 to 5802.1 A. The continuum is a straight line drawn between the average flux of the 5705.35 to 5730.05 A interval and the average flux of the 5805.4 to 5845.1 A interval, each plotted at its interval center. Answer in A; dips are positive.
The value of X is 0.77 A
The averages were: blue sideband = 4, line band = 4.06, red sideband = 4.28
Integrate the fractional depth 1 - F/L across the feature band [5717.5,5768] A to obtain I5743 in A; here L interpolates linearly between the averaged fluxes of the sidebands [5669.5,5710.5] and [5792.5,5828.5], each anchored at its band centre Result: 2.56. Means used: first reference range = 4.29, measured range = 4.08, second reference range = 4.29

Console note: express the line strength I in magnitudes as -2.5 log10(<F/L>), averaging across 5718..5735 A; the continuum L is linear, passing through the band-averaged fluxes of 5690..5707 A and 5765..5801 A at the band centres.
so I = 0.040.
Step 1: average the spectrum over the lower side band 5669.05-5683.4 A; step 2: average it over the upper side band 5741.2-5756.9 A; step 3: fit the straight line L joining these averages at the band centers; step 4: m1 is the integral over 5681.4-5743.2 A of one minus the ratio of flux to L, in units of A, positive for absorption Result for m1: 3.5 A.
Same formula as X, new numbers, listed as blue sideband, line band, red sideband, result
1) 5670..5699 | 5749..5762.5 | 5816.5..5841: 2.0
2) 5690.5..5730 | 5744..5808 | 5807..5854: 1.2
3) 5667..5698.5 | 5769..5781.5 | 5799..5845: -1.0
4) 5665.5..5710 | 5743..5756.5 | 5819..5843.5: 0.6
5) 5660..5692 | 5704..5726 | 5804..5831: 2.3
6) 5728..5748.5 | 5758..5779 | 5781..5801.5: -1.6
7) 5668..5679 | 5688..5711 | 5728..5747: 2.8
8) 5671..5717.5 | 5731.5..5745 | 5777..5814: -0.5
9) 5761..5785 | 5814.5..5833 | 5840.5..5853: 0.6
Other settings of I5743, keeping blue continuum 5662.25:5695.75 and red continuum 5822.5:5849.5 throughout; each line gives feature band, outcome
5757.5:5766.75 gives 1.2 A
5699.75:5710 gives 1.1 A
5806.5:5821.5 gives -0.7 A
